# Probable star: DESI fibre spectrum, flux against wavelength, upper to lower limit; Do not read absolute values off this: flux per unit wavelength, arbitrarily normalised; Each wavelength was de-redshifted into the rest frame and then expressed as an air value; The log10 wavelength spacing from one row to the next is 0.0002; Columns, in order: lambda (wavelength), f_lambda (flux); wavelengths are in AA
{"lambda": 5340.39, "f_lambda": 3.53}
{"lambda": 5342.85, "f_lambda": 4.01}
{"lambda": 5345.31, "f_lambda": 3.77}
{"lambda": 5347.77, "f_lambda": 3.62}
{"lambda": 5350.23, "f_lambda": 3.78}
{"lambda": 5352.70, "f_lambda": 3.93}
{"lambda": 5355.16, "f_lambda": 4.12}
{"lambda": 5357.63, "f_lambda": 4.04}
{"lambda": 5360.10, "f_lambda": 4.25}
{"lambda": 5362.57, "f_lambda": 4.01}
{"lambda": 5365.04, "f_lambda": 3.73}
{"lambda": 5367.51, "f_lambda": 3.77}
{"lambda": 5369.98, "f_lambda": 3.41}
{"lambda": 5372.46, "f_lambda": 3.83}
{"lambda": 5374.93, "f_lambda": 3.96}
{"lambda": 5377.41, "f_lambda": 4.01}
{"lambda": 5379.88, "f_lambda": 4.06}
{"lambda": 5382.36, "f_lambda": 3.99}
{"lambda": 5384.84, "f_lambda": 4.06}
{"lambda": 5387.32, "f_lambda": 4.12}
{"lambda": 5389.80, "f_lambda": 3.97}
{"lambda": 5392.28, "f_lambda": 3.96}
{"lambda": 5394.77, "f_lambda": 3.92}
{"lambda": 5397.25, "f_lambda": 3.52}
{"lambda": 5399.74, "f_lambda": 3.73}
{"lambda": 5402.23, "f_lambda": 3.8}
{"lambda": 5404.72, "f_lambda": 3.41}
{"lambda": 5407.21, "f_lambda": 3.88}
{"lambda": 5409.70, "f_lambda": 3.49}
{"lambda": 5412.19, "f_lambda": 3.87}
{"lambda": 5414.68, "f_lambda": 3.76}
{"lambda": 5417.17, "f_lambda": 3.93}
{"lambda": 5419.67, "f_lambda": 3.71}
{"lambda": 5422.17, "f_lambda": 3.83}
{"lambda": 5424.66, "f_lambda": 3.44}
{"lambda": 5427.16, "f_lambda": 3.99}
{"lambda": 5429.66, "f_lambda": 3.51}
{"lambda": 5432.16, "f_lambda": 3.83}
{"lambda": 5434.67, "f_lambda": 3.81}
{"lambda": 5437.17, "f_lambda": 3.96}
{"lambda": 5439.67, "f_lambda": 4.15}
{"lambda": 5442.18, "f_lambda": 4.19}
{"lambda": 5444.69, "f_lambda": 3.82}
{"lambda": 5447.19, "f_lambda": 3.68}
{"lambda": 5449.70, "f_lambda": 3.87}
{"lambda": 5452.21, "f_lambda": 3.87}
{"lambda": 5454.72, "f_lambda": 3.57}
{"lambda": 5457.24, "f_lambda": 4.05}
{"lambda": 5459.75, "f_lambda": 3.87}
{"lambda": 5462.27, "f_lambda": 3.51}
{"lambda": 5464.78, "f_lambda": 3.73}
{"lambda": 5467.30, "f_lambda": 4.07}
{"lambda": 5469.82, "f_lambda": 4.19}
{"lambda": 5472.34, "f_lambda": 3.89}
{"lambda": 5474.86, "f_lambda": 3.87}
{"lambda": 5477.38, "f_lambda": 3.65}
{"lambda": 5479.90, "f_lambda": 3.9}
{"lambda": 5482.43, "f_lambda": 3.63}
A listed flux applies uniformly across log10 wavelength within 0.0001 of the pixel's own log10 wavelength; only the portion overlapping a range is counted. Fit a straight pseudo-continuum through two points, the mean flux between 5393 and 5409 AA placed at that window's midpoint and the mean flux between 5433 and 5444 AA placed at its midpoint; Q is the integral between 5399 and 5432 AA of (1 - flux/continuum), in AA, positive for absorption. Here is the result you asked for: 0.9 AA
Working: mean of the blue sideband 3.71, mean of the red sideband 4.01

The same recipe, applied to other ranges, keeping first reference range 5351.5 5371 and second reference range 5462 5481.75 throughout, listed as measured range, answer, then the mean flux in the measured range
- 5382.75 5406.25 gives 0.36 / 3.84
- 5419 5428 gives 0.35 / 3.73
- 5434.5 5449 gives -0.25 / 3.94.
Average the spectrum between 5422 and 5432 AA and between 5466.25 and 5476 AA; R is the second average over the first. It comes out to 1.08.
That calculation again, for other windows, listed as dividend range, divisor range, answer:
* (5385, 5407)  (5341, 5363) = 0.97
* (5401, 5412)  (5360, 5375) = 0.96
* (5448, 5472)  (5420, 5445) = 1.00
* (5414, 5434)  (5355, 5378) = 0.96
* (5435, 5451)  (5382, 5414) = 1.03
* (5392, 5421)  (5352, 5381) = 0.95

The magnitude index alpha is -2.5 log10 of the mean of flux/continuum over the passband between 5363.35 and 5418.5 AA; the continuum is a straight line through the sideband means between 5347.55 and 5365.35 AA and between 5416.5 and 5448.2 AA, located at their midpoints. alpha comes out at 0.022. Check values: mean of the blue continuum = 3.96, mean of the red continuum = 3.83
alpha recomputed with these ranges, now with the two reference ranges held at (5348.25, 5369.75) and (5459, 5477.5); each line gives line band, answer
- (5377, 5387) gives -0.038 mag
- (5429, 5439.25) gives 0.015 mag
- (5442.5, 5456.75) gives 0.018 mag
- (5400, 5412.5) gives 0.061 mag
